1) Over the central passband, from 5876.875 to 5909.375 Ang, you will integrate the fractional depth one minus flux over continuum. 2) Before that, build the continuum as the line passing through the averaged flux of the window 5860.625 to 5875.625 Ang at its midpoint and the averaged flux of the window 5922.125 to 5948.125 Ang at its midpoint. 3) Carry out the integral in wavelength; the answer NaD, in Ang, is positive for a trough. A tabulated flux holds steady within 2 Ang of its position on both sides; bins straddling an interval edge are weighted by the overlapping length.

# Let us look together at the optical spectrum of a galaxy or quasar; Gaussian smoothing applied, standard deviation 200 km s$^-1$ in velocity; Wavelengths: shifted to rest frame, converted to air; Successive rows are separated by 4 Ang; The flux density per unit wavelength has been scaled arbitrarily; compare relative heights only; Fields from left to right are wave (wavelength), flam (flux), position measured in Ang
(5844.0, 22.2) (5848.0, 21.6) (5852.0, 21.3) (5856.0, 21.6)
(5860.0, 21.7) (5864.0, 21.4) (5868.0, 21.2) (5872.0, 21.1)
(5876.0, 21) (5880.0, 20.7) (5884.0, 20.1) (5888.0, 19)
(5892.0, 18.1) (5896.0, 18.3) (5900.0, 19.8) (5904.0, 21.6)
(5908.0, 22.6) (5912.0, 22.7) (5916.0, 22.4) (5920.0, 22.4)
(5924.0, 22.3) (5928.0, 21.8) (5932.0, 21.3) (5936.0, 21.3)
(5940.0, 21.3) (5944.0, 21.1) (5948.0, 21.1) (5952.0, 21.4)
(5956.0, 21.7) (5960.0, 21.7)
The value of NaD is 2.0 Ang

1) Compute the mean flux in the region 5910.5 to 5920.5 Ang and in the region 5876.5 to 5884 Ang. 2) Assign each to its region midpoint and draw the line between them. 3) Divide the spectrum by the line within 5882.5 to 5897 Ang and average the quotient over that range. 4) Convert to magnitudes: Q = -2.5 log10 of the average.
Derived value 0.12 mag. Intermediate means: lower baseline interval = 20.6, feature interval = 18.9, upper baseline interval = 22.5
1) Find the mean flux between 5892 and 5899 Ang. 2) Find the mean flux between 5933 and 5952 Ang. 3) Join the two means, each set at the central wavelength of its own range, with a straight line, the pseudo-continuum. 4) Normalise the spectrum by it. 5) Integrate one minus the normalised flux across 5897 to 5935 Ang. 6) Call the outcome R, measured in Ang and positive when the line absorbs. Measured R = -4.1 Ang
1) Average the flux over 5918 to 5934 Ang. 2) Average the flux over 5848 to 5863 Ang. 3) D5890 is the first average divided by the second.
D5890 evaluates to 1.02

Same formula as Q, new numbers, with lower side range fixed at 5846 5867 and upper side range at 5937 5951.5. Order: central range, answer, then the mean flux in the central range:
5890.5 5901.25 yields 0.145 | 18.7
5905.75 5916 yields -0.062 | 22.6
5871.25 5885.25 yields 0.036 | 20.7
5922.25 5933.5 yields -0.028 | 21.8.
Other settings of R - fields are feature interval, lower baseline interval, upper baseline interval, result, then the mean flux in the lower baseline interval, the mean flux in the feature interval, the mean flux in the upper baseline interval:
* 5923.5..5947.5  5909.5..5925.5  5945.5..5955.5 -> 0.4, 22.5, 21.4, 21.3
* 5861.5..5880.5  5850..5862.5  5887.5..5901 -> -0.7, 21.5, 21.1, 18.7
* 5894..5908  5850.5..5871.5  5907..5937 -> 1.0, 21.4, 20.3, 22.1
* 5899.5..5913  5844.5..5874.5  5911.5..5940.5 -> 0.0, 21.4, 21.8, 21.9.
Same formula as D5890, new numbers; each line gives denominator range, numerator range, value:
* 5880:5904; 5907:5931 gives 1.15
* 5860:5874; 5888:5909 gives 0.93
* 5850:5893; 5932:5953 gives 1.03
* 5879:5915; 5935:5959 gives 1.05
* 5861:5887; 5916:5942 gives 1.04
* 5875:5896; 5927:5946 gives 1.09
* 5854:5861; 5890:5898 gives 0.84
